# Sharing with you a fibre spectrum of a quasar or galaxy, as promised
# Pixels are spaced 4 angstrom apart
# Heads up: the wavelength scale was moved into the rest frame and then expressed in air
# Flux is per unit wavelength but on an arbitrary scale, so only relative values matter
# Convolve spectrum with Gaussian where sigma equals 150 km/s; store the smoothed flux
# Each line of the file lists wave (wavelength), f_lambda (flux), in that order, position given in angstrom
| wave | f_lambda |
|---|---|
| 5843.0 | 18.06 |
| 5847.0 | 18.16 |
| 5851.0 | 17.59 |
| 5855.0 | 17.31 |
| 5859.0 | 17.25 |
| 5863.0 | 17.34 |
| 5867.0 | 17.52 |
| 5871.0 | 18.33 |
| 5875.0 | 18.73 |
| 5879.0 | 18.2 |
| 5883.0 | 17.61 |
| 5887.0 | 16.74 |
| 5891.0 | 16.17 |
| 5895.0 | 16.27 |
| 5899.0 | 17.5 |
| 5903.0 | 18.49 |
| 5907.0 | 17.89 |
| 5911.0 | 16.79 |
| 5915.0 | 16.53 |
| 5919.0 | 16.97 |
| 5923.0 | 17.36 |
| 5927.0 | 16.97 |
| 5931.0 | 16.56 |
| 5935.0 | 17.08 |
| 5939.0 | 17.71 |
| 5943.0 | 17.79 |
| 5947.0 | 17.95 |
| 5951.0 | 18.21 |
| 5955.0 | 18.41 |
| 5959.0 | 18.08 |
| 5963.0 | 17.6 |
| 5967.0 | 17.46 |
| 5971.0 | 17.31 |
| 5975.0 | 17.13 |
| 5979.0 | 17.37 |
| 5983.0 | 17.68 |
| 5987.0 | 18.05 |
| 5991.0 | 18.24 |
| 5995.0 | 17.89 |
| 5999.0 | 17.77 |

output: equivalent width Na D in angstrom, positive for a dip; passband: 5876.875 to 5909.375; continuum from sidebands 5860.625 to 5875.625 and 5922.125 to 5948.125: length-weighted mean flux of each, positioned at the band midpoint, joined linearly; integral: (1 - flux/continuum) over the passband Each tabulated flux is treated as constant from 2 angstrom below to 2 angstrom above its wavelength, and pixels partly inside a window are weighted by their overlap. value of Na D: 0.6 angstrom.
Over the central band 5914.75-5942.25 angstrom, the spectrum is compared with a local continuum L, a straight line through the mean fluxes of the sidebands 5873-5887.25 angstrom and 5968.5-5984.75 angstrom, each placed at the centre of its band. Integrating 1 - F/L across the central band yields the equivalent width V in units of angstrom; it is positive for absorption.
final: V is 0.9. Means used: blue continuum 18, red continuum 17.4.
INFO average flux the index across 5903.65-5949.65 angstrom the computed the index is 17.3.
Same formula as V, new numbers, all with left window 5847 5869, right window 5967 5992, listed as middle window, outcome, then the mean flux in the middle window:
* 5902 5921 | 0.3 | 17.3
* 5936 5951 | -0.2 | 17.8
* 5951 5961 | -0.4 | 18.2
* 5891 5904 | 0.3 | 17.1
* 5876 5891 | 0.1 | 17.4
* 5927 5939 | 0.4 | 17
